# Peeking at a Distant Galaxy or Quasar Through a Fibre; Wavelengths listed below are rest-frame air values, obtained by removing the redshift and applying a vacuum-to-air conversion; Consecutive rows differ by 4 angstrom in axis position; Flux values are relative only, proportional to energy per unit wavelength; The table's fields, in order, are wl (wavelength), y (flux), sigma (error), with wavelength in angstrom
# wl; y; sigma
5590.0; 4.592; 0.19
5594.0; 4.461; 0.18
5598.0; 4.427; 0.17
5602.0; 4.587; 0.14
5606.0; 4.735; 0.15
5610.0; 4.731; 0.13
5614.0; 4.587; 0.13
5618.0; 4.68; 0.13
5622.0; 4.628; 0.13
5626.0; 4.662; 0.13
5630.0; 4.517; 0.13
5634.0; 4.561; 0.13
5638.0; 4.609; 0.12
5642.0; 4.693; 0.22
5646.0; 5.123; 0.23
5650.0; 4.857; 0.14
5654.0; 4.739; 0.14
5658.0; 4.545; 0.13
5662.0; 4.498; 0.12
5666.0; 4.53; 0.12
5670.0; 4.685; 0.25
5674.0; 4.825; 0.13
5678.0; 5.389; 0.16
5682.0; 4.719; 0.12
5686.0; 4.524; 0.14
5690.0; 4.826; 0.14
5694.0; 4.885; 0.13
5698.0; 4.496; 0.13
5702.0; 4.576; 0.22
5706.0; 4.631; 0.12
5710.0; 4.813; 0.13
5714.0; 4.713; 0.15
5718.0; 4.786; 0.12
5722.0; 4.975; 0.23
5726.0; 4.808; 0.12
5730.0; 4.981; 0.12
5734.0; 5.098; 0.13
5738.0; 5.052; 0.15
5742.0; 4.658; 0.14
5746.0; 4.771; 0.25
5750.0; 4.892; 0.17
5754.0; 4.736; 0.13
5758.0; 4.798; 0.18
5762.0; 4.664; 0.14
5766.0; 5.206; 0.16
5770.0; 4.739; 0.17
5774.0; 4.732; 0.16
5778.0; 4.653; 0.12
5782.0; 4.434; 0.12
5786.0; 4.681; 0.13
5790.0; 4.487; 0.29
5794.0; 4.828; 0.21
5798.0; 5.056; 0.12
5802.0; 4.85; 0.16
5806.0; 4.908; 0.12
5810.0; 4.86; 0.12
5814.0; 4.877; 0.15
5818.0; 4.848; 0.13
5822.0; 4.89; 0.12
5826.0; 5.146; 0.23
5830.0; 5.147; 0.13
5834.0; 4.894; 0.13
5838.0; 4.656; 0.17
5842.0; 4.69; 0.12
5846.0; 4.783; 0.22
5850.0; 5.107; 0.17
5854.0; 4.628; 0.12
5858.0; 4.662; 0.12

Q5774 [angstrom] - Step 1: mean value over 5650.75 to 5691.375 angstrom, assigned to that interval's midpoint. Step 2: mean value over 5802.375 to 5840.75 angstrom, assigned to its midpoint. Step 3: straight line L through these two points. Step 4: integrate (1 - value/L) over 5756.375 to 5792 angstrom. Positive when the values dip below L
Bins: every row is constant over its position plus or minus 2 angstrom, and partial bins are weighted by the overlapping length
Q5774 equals 1.0 angstrom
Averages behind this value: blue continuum 4.73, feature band 4.71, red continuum 4.91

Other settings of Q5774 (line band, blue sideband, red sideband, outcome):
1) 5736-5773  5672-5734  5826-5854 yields 0.01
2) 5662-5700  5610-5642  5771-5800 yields -0.85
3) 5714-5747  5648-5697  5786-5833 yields -0.53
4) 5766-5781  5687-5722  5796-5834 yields 0.34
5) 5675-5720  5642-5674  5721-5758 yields 0.31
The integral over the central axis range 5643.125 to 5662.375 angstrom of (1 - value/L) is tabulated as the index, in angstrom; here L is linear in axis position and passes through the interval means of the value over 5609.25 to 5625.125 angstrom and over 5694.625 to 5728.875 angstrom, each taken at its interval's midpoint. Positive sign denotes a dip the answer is -0.36 angstrom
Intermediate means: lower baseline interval 4.65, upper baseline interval 4.74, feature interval 4.77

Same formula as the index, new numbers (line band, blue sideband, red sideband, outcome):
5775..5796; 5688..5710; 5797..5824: 1.0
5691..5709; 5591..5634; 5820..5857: 0.2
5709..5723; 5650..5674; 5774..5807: -0.4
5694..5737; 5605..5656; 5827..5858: -0.4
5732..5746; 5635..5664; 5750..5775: -0.3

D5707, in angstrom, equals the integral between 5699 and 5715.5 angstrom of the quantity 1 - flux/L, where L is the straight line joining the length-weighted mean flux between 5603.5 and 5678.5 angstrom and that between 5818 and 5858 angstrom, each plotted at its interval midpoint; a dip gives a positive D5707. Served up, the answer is 0.3 angstrom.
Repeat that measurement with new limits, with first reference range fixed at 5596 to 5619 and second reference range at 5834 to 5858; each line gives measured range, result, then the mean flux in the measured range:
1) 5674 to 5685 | -0.7 angstrom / 4.96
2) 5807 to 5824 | -0.4 angstrom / 4.87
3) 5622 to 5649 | -0.3 angstrom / 4.7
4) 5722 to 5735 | -0.7 angstrom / 4.95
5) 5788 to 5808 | -0.3 angstrom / 4.83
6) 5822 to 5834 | -0.8 angstrom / 5.06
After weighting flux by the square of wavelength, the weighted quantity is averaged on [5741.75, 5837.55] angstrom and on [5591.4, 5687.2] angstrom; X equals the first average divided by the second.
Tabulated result 1.09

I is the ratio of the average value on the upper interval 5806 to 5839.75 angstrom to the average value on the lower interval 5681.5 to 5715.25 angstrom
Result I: 1.0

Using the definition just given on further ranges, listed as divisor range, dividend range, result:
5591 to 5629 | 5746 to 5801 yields 1.03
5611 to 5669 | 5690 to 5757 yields 1.03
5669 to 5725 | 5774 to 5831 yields 1.01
